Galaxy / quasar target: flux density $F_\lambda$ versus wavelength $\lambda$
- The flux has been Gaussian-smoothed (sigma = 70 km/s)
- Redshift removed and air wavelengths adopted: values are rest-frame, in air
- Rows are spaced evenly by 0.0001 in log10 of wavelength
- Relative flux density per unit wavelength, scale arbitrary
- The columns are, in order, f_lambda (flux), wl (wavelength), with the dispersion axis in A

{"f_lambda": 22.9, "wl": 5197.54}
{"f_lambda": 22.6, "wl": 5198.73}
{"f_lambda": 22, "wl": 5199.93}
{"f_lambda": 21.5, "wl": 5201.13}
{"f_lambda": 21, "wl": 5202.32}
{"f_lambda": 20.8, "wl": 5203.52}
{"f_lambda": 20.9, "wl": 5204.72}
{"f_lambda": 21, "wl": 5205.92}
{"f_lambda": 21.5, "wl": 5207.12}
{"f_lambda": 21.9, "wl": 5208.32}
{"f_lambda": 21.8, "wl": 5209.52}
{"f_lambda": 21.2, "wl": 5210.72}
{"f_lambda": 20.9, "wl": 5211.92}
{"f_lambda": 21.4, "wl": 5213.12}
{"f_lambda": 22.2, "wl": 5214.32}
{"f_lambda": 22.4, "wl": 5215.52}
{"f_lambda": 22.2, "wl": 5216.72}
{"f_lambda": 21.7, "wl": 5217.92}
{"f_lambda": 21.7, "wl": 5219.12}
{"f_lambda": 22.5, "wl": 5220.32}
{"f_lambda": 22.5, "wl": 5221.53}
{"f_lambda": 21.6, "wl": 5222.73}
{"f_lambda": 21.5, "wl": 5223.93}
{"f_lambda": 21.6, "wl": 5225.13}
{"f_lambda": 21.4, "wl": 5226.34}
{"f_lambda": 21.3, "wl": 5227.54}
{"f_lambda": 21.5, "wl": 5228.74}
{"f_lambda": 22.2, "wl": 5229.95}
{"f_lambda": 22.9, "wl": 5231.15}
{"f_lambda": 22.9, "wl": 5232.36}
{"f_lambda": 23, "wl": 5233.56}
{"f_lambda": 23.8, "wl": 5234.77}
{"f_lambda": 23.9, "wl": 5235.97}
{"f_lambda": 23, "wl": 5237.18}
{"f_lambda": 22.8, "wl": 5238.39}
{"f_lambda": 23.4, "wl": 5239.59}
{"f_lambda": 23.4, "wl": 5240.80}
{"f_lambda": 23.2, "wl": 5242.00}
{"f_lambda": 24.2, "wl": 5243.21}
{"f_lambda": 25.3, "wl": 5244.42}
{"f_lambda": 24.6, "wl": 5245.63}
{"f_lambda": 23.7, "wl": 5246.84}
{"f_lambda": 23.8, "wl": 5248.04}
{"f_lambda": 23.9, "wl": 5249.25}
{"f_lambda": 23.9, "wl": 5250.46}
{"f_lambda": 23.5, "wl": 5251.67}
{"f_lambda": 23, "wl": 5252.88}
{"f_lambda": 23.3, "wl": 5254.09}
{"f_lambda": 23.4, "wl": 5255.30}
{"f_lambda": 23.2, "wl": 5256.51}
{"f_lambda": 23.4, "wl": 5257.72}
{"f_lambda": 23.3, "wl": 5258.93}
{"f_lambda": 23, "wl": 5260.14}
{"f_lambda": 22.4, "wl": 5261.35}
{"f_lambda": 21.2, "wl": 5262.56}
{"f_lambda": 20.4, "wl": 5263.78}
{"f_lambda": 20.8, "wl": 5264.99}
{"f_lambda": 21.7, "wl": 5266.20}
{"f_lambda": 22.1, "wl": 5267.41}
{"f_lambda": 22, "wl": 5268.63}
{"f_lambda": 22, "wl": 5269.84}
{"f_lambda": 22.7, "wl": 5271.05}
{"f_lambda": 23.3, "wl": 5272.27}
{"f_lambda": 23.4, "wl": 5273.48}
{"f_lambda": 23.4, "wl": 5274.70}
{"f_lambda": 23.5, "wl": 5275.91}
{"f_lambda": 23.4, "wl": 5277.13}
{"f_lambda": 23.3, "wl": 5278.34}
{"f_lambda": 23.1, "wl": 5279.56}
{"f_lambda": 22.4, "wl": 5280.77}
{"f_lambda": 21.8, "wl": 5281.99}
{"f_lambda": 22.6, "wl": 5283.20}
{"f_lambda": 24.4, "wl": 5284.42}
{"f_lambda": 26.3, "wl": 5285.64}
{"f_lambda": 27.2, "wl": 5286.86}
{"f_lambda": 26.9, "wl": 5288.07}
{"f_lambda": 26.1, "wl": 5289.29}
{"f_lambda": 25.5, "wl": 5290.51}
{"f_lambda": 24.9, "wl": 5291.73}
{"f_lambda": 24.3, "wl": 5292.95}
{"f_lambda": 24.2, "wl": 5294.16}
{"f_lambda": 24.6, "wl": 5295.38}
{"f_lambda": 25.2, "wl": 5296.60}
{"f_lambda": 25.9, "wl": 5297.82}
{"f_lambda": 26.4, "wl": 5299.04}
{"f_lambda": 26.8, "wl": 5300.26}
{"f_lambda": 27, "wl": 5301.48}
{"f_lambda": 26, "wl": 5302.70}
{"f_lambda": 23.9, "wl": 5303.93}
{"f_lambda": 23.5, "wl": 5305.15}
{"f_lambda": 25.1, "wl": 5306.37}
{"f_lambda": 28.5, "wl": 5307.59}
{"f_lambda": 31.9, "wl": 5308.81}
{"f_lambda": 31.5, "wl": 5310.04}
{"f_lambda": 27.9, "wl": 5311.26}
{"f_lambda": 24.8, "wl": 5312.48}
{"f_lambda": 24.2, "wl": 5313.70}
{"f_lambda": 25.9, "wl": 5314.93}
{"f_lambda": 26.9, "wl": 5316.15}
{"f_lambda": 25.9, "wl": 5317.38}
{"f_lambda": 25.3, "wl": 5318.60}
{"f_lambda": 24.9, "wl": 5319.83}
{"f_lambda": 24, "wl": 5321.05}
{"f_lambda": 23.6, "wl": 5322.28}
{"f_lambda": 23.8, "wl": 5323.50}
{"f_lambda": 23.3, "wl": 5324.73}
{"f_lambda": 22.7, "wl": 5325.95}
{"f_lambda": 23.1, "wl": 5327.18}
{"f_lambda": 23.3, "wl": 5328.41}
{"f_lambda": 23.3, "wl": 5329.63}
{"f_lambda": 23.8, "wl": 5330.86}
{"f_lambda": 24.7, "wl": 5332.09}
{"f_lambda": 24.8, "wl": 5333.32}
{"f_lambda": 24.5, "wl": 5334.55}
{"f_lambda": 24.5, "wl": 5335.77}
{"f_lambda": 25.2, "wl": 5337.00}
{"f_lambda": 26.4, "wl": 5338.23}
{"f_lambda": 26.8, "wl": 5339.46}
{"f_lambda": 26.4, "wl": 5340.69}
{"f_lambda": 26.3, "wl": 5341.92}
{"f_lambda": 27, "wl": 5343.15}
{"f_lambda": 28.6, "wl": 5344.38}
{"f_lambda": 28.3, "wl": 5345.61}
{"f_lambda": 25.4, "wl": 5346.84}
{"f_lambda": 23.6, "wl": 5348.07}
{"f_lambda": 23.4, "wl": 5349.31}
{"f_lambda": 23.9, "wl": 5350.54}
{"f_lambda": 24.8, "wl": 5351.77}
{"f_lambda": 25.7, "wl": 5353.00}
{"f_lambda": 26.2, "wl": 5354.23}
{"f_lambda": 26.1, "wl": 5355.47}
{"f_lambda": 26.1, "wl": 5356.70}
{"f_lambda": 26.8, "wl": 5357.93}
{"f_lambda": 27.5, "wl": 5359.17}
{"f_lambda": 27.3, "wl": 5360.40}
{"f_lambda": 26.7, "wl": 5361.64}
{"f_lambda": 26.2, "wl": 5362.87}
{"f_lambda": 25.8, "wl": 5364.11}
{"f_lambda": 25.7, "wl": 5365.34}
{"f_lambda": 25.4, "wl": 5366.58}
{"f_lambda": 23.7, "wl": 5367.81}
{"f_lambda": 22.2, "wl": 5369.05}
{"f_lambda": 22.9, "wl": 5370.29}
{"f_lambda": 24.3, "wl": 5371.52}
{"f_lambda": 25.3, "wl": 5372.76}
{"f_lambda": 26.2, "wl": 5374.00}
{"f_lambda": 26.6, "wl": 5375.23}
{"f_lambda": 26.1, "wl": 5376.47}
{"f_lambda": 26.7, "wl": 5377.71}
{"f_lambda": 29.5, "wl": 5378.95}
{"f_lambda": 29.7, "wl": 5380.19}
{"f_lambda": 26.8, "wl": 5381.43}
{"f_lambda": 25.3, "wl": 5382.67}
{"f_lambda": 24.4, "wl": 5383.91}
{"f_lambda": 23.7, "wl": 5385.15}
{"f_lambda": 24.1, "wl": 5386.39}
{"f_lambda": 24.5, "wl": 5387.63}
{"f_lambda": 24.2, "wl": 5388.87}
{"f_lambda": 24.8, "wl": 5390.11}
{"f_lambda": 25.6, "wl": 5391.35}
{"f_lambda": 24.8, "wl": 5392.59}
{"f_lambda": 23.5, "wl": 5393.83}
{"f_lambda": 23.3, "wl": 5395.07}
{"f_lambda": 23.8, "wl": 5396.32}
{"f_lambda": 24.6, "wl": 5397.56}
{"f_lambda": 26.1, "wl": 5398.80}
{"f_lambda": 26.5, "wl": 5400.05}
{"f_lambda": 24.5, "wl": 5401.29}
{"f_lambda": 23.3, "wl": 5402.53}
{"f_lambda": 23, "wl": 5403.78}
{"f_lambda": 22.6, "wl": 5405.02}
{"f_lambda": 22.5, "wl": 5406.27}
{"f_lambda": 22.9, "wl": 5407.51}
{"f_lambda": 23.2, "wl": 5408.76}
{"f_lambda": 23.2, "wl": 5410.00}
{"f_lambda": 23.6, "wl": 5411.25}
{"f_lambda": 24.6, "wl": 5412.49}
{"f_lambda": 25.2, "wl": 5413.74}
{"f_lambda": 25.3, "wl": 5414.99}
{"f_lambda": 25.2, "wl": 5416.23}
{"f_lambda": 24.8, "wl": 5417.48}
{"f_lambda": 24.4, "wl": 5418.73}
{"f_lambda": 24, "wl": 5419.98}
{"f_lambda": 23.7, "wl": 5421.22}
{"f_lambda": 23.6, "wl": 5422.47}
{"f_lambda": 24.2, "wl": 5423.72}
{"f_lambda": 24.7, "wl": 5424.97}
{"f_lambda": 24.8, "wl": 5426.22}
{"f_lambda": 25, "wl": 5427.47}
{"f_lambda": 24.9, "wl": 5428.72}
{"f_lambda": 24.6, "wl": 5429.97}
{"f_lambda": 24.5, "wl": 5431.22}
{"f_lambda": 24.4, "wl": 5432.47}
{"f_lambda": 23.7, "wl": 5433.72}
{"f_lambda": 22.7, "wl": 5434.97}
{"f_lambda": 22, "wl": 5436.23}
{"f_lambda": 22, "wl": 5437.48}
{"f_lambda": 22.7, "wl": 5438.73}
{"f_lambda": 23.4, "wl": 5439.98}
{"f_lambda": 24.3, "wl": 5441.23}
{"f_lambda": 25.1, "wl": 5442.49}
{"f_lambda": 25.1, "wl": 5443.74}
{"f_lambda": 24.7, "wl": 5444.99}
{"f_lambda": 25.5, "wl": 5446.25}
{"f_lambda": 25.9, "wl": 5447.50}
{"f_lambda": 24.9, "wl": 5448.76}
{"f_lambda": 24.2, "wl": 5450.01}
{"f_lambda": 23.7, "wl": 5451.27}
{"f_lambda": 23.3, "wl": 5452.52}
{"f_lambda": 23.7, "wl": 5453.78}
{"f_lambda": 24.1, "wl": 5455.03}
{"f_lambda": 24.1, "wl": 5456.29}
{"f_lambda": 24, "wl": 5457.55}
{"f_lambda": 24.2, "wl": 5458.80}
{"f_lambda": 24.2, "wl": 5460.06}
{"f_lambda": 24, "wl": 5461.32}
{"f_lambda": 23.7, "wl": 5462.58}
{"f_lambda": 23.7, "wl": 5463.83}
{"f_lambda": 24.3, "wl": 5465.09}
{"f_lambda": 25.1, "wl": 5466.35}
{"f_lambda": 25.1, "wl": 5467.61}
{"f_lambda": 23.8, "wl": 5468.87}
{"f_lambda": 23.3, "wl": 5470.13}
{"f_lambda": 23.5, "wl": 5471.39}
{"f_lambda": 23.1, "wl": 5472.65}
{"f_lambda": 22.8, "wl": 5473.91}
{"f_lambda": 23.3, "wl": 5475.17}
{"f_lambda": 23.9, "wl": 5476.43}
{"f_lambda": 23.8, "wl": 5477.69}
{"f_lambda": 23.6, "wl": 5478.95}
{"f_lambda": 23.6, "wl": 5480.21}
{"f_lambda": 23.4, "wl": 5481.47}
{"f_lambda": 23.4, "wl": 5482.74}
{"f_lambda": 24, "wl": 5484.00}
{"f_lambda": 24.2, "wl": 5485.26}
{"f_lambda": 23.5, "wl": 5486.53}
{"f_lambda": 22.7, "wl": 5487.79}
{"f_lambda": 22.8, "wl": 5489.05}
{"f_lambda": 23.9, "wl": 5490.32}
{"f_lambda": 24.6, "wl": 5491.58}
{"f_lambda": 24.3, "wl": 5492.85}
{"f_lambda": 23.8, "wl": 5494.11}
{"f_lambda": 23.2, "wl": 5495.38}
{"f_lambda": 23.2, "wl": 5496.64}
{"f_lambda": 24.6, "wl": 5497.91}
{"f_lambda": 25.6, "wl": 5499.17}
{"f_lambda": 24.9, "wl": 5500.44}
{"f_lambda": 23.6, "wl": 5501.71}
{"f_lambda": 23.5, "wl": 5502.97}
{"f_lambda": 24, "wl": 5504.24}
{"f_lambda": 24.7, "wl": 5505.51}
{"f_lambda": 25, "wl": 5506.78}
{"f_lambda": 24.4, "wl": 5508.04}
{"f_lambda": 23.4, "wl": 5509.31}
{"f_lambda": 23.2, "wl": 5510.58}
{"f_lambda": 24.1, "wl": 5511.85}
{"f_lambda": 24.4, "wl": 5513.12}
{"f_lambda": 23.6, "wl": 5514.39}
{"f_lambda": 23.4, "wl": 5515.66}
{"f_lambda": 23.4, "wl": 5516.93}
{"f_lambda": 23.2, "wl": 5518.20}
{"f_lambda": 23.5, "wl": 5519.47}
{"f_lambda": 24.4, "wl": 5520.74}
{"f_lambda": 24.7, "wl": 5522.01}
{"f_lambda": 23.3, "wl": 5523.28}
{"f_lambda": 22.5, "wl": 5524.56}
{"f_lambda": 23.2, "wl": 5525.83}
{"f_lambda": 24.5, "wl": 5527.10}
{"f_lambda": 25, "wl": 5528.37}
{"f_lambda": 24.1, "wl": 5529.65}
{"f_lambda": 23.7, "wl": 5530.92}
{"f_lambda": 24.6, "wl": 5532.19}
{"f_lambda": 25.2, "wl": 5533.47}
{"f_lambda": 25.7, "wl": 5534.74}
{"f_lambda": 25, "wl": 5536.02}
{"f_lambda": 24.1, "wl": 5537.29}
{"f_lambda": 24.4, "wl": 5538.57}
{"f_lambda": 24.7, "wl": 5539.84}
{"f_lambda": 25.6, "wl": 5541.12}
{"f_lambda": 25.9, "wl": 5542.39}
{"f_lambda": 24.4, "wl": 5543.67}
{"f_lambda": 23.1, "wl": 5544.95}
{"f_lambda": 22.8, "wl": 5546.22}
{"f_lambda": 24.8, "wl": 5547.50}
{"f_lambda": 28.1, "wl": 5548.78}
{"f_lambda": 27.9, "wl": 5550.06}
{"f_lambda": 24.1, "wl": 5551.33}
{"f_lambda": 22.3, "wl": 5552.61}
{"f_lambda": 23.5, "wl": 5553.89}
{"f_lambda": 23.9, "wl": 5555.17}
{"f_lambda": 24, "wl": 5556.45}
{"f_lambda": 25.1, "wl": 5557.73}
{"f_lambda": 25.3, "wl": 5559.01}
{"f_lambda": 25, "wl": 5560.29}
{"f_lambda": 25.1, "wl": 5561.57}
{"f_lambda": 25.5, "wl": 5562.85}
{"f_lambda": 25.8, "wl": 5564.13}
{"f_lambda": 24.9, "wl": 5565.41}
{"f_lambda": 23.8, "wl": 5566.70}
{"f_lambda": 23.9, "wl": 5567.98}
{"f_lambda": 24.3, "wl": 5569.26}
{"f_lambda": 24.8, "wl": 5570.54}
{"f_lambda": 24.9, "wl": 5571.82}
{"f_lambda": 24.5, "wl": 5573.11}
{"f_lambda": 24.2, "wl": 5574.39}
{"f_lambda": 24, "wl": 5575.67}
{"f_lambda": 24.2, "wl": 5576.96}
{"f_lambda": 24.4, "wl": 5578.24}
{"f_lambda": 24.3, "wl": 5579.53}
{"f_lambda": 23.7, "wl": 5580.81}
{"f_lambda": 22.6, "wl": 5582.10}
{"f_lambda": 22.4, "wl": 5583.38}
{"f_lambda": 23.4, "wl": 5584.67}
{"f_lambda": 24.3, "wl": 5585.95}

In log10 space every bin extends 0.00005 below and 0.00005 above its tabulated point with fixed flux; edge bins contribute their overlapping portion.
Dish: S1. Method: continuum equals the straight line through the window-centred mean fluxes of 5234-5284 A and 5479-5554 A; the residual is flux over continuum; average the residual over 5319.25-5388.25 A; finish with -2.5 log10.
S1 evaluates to -0.08 mag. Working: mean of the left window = 23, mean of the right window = 24.1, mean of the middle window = 25.3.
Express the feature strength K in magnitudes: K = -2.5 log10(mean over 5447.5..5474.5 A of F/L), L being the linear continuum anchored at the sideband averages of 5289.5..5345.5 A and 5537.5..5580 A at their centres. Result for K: 0.04 mag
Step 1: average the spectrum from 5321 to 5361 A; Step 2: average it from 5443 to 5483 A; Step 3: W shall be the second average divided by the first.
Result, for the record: 0.95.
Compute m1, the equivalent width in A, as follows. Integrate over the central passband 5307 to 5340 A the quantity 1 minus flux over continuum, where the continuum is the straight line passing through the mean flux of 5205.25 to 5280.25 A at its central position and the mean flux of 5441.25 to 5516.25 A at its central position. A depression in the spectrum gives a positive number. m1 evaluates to -3.3 A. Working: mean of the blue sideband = 22.6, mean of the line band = 25.4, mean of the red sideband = 24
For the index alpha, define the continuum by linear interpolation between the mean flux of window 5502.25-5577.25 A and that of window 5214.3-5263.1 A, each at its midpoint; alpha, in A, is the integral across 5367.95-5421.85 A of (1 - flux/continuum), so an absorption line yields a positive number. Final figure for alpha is -2.3 A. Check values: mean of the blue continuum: 22.9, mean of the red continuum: 24.4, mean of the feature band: 24.7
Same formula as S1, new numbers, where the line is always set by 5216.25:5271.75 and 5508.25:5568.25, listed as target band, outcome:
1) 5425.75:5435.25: -0.028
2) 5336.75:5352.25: -0.114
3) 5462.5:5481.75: 0.011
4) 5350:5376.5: -0.094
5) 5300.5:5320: -0.149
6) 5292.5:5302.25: -0.115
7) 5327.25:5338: -0.049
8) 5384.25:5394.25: -0.040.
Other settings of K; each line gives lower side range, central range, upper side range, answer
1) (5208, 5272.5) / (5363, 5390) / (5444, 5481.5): -0.08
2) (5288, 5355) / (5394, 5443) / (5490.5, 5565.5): 0.04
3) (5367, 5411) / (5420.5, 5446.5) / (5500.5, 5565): 0.02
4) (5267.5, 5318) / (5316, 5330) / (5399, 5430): 0.03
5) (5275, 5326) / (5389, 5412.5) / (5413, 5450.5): 0.02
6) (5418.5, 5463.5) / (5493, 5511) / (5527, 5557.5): 0.01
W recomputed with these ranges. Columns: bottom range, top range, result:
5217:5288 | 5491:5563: 1.06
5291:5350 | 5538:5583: 0.96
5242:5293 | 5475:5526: 1.01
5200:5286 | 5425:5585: 1.07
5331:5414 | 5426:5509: 0.95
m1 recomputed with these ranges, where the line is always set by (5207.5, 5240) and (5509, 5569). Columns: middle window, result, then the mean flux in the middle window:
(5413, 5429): -0.7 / 24.6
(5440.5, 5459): -0.5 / 24.5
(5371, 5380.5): -1.4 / 26.7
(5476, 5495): 0.3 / 23.7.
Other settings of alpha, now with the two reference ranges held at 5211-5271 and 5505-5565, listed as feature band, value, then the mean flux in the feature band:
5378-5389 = -1.1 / 25.9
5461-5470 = -0.1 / 24.2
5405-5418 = -0.2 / 24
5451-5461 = 0.0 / 23.9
